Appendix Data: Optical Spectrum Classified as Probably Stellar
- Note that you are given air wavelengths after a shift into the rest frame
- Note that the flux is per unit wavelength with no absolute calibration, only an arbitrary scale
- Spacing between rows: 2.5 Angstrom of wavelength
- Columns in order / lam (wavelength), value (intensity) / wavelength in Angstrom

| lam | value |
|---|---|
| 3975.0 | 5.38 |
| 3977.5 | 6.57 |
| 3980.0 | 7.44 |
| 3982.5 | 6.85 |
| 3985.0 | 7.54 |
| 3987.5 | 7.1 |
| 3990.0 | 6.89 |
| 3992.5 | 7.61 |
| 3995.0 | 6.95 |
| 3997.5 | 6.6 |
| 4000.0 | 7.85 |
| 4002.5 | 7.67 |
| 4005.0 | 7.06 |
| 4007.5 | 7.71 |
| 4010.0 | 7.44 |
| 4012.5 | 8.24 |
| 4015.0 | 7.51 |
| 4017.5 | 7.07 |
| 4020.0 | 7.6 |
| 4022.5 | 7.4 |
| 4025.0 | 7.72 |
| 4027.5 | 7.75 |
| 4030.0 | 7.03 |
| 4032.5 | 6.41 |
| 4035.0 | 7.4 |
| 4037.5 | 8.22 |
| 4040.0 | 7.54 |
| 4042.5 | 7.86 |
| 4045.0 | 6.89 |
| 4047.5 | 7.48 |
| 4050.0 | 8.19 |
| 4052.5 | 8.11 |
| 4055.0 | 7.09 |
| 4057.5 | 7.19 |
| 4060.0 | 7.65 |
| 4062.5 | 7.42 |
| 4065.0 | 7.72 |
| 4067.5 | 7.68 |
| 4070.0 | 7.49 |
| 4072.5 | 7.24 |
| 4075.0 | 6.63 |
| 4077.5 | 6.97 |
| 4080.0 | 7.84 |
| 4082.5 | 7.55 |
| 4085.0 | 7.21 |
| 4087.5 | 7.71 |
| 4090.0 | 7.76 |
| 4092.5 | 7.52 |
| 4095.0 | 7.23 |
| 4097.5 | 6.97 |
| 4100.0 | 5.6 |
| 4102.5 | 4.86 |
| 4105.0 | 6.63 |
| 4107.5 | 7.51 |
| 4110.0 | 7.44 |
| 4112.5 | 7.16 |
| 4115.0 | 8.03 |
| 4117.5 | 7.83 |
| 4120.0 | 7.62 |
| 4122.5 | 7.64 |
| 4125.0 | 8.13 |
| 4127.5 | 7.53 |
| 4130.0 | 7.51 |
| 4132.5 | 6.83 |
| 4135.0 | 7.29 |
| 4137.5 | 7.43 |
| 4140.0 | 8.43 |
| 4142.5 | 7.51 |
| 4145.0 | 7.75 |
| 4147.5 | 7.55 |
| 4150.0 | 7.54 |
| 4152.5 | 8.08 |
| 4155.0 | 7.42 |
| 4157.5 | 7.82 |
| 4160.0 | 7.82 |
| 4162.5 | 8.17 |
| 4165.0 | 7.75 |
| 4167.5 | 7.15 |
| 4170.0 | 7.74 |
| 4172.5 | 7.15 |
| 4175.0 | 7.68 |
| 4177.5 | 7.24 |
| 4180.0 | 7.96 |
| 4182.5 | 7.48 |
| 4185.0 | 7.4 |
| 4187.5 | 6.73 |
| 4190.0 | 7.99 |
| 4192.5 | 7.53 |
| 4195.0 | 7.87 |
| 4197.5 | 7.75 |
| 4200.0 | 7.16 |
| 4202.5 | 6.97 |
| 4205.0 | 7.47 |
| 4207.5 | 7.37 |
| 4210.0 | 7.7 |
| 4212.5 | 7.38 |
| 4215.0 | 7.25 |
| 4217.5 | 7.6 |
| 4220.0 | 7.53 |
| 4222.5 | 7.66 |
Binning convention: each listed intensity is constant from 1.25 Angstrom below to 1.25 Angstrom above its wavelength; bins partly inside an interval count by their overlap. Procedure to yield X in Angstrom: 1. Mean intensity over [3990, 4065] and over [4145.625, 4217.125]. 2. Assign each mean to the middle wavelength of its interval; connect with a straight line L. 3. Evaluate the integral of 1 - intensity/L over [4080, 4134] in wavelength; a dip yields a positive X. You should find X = 1.73 Angstrom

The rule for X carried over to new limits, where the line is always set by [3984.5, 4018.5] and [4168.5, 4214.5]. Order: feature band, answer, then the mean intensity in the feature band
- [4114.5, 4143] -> -0.8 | 7.64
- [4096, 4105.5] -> 1.8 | 6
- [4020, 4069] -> -0.8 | 7.52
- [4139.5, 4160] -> -0.8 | 7.74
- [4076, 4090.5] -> -0.1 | 7.48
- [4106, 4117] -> -0.2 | 7.53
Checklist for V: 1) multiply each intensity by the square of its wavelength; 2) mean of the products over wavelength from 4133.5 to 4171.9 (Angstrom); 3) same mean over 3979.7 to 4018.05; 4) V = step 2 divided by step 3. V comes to 1.13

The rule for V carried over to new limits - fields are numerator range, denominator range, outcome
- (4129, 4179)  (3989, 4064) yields 1.08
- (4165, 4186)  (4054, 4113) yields 1.09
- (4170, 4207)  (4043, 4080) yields 1.07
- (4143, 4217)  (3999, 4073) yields 1.08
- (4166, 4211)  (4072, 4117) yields 1.10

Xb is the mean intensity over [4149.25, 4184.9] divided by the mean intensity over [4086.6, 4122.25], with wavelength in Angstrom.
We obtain 1.07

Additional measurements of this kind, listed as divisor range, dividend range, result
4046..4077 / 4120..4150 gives 1.02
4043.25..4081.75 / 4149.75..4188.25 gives 1.02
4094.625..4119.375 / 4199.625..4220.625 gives 1.07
